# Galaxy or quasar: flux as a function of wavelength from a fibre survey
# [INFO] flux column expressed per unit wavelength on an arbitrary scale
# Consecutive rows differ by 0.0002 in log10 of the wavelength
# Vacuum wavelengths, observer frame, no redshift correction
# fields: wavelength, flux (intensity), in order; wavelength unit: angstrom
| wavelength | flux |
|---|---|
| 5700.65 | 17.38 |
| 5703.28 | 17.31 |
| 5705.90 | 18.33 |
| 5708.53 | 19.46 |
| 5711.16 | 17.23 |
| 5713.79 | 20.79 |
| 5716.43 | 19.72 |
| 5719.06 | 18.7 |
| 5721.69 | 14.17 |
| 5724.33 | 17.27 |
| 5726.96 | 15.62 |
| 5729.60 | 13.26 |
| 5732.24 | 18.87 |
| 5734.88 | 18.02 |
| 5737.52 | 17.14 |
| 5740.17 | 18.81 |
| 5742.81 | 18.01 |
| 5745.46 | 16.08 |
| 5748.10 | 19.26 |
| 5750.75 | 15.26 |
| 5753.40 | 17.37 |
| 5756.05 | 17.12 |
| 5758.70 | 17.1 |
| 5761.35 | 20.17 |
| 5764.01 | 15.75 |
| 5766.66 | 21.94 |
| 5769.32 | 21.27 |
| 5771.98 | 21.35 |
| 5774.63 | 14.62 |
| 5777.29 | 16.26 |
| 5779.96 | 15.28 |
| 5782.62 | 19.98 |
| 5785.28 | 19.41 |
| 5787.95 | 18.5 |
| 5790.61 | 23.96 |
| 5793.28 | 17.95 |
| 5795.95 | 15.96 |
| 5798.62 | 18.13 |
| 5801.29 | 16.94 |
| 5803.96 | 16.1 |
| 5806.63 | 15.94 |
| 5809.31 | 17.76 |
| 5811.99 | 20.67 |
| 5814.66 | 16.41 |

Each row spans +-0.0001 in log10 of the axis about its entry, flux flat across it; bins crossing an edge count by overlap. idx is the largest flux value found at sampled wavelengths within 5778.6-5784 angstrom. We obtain 19.98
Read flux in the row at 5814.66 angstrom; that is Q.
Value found 16.41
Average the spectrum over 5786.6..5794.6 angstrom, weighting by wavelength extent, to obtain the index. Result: 20.1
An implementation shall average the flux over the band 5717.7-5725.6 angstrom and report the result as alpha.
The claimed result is 16.7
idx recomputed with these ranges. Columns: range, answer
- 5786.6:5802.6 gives 23.96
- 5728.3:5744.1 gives 18.87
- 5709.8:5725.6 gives 20.79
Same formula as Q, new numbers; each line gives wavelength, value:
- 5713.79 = 20.79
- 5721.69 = 14.17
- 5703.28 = 17.31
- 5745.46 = 16.08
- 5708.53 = 19.46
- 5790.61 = 23.96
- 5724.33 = 17.27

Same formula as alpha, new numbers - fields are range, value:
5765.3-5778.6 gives 19.1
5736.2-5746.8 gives 17.5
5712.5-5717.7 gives 20.2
